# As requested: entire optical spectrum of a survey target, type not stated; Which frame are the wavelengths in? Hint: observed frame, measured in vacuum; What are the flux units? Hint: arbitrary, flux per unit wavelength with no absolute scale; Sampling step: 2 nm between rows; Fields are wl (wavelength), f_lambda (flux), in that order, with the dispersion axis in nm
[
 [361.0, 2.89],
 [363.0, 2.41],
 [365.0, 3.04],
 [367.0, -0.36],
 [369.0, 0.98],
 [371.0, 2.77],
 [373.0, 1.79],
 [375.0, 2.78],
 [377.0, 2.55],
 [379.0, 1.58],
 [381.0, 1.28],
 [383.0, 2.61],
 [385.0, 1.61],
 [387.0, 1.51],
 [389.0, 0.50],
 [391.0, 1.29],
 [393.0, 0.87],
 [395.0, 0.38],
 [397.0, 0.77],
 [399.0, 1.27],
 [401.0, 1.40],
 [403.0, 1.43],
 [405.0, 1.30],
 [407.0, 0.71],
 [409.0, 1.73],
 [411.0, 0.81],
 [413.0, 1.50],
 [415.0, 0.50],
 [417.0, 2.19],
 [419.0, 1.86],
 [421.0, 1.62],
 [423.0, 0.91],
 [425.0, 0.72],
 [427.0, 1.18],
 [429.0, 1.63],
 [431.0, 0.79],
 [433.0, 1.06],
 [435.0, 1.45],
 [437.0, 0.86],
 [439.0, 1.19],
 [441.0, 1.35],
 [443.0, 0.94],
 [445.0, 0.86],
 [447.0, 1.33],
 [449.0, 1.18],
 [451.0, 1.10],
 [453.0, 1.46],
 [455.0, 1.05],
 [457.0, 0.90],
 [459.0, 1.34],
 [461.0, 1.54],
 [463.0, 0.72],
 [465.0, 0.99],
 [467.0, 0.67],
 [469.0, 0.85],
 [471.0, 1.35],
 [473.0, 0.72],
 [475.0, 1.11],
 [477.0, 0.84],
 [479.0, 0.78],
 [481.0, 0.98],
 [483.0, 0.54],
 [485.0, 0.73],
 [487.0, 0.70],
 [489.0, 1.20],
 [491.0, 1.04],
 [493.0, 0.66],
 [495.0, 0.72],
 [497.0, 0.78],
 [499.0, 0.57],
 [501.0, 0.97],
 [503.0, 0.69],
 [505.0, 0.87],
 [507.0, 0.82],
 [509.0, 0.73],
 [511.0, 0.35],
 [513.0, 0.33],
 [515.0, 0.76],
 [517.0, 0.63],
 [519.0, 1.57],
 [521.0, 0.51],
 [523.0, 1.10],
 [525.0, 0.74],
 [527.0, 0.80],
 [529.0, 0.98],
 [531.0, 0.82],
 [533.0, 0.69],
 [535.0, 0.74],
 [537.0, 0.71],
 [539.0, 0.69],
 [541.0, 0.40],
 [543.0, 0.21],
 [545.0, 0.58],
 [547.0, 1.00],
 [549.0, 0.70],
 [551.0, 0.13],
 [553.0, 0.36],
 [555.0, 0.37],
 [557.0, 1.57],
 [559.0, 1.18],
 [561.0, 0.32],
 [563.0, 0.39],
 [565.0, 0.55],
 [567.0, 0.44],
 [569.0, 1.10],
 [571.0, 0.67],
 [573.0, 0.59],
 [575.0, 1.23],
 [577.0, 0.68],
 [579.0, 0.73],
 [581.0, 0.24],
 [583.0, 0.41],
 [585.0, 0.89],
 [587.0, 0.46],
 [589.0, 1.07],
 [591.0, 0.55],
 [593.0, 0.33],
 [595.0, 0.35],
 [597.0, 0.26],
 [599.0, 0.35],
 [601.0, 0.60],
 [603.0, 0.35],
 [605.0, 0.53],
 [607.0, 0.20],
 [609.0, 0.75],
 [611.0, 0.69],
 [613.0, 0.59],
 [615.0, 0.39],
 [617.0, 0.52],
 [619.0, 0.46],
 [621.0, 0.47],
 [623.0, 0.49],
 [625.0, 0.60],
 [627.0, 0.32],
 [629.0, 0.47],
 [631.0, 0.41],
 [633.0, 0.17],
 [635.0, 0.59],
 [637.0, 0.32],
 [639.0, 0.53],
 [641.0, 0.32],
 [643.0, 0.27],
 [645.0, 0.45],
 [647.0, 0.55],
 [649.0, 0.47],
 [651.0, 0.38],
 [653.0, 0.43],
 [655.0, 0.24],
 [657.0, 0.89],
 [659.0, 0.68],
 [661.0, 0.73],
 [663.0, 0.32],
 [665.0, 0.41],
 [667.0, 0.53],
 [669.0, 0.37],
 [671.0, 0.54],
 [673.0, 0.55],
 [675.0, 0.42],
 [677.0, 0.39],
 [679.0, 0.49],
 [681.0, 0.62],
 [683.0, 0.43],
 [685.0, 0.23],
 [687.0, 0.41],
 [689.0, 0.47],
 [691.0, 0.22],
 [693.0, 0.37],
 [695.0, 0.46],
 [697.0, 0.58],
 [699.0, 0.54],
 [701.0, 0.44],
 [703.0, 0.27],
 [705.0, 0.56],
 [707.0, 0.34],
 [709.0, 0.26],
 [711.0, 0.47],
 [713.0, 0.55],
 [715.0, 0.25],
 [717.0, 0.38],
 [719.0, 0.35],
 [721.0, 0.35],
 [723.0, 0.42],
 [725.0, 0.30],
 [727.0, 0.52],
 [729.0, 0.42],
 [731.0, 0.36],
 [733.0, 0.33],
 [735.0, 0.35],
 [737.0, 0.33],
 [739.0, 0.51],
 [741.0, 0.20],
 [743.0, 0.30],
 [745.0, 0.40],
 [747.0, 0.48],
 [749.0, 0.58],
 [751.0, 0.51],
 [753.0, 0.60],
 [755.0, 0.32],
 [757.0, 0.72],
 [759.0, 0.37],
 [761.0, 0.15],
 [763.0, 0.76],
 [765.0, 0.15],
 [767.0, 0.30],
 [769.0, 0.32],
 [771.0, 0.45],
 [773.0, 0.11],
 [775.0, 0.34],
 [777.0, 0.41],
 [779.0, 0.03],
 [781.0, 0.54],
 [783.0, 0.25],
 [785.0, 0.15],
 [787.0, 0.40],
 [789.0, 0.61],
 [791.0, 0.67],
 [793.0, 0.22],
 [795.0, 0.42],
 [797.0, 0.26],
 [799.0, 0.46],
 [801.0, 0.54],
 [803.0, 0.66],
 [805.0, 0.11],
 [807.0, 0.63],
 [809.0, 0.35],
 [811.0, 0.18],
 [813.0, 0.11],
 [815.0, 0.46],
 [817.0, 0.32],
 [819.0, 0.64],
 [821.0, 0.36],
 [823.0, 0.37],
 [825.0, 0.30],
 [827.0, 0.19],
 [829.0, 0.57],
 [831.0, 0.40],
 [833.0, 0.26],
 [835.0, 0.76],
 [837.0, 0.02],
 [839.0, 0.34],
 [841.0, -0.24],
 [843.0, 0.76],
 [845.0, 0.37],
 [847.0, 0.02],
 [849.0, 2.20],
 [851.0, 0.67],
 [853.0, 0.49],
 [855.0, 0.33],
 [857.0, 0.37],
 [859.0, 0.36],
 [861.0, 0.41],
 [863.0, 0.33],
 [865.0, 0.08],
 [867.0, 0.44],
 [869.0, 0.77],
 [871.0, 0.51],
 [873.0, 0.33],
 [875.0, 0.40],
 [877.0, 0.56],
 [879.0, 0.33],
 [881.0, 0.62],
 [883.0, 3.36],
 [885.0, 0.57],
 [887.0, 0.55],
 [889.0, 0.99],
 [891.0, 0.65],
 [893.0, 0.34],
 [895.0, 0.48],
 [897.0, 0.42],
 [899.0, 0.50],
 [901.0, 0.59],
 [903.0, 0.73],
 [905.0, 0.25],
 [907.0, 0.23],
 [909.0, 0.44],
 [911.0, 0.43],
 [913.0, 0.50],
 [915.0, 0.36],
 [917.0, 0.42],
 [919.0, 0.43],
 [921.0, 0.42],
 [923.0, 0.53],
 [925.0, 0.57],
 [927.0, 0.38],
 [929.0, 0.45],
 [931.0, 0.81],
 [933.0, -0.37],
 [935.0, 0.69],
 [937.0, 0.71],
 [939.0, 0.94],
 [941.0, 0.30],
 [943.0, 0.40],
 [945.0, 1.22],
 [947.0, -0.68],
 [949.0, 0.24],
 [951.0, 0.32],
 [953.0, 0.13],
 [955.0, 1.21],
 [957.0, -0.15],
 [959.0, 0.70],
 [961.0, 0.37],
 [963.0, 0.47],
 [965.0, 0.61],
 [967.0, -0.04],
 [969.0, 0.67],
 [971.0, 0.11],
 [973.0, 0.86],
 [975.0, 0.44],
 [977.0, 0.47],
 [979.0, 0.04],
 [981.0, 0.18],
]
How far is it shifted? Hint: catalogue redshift 1.278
